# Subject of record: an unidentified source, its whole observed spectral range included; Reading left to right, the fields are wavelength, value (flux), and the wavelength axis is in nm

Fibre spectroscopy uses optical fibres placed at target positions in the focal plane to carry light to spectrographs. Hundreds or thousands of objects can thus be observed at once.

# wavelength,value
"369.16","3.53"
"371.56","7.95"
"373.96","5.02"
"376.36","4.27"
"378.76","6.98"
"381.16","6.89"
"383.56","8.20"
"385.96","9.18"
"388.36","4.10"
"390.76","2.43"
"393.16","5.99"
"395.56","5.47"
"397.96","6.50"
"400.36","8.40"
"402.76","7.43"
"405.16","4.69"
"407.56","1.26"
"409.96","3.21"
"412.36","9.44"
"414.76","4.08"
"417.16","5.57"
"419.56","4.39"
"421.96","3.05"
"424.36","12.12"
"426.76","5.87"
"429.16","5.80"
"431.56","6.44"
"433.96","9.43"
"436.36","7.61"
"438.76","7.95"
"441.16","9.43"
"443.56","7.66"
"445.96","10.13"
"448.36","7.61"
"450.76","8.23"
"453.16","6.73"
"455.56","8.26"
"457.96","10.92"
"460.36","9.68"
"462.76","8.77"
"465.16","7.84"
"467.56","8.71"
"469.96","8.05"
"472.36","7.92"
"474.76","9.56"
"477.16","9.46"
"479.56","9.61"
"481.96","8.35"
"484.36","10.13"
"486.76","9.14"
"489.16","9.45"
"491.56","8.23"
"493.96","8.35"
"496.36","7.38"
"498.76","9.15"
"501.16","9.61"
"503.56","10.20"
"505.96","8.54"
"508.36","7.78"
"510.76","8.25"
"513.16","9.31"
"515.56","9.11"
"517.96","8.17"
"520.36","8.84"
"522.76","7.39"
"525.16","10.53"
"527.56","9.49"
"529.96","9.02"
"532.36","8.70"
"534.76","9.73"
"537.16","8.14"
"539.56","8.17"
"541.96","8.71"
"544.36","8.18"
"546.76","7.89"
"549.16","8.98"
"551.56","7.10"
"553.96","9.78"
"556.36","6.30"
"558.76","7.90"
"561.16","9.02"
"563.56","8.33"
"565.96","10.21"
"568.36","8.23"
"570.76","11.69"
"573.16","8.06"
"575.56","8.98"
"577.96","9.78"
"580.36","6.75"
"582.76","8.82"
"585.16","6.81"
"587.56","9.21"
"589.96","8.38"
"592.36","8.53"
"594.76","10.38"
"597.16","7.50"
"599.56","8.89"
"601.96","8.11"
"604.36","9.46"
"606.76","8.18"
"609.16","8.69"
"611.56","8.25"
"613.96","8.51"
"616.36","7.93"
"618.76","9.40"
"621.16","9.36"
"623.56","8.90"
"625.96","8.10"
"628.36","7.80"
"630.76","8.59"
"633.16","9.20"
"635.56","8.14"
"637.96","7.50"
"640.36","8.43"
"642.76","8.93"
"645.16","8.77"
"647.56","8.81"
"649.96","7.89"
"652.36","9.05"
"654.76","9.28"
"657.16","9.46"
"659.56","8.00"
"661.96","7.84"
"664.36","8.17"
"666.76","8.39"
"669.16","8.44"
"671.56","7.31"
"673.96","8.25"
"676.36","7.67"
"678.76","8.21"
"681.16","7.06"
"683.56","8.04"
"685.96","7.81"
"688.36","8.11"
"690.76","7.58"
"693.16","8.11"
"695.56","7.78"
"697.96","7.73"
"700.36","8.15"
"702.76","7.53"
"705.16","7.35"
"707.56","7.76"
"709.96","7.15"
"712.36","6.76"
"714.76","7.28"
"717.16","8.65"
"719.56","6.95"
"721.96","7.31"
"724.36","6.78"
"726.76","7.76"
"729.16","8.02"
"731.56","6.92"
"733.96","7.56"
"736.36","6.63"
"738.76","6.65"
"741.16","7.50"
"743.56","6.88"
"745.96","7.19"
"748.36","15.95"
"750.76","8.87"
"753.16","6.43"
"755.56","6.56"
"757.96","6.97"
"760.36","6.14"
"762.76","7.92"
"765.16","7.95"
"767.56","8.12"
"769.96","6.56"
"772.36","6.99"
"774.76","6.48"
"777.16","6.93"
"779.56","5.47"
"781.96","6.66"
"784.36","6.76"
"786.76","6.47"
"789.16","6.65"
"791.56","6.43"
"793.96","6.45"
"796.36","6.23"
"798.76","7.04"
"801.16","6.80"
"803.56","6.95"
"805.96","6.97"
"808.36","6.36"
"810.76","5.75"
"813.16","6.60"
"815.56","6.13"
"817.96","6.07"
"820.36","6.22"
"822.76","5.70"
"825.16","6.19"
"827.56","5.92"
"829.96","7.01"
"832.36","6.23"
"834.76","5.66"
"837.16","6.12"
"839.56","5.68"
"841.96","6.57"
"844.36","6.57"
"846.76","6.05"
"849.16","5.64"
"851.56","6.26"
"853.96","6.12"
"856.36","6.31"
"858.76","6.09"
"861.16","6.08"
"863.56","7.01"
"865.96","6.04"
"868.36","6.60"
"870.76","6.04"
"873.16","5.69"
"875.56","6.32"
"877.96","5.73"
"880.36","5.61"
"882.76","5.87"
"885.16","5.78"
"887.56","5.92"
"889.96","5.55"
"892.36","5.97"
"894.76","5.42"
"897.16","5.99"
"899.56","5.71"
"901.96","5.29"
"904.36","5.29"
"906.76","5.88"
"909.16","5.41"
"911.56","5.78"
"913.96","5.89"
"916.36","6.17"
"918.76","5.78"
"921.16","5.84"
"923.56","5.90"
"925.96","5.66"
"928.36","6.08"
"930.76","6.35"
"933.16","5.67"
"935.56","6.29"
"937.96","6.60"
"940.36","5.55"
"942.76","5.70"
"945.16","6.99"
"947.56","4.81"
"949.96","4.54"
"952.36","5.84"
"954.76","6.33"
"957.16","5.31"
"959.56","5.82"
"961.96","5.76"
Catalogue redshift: 0.14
